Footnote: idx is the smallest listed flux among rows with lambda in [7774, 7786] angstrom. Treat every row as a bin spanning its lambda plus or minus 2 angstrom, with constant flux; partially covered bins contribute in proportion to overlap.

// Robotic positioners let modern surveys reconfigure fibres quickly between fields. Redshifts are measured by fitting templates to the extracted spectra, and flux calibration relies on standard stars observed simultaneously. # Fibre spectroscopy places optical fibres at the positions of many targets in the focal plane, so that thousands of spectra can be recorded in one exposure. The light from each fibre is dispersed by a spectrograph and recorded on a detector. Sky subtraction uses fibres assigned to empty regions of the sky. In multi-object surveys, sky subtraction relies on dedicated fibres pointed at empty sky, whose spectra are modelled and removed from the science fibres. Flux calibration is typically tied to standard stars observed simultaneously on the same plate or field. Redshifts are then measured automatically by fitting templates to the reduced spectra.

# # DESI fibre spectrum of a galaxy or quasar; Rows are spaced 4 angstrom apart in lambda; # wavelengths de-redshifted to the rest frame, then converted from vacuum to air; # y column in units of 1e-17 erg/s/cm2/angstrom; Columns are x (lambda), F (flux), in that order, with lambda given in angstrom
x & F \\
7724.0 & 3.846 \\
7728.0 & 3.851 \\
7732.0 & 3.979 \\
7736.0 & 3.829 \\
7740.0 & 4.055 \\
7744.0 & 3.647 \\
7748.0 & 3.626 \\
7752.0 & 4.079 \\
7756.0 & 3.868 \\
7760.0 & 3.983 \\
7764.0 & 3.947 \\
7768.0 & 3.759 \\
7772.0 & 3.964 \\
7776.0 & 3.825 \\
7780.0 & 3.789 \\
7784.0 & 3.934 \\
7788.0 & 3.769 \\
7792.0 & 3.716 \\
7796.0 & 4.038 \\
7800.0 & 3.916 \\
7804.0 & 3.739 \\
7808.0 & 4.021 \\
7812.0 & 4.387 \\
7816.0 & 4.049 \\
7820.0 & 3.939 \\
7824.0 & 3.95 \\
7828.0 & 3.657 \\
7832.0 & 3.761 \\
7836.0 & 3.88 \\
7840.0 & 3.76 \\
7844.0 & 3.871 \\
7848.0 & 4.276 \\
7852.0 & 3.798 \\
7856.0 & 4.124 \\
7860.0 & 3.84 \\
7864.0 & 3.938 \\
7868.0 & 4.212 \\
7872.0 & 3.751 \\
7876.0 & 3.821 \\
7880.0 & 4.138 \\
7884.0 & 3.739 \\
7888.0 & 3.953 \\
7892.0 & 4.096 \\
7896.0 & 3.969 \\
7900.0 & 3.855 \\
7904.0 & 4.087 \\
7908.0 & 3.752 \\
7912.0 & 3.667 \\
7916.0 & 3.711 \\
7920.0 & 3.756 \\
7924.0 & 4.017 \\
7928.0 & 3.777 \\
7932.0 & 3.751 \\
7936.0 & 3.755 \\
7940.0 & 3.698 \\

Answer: 3.789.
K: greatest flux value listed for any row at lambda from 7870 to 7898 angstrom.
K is 4.138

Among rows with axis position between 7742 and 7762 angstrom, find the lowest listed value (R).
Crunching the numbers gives 3.626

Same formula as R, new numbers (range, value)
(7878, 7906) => 3.739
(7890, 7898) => 3.969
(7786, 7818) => 3.716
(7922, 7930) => 3.777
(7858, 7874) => 3.751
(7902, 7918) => 3.667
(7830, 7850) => 3.76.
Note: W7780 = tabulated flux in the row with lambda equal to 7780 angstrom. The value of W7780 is 3.789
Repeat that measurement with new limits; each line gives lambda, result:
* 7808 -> 4.021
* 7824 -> 3.95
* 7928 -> 3.777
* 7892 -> 4.096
